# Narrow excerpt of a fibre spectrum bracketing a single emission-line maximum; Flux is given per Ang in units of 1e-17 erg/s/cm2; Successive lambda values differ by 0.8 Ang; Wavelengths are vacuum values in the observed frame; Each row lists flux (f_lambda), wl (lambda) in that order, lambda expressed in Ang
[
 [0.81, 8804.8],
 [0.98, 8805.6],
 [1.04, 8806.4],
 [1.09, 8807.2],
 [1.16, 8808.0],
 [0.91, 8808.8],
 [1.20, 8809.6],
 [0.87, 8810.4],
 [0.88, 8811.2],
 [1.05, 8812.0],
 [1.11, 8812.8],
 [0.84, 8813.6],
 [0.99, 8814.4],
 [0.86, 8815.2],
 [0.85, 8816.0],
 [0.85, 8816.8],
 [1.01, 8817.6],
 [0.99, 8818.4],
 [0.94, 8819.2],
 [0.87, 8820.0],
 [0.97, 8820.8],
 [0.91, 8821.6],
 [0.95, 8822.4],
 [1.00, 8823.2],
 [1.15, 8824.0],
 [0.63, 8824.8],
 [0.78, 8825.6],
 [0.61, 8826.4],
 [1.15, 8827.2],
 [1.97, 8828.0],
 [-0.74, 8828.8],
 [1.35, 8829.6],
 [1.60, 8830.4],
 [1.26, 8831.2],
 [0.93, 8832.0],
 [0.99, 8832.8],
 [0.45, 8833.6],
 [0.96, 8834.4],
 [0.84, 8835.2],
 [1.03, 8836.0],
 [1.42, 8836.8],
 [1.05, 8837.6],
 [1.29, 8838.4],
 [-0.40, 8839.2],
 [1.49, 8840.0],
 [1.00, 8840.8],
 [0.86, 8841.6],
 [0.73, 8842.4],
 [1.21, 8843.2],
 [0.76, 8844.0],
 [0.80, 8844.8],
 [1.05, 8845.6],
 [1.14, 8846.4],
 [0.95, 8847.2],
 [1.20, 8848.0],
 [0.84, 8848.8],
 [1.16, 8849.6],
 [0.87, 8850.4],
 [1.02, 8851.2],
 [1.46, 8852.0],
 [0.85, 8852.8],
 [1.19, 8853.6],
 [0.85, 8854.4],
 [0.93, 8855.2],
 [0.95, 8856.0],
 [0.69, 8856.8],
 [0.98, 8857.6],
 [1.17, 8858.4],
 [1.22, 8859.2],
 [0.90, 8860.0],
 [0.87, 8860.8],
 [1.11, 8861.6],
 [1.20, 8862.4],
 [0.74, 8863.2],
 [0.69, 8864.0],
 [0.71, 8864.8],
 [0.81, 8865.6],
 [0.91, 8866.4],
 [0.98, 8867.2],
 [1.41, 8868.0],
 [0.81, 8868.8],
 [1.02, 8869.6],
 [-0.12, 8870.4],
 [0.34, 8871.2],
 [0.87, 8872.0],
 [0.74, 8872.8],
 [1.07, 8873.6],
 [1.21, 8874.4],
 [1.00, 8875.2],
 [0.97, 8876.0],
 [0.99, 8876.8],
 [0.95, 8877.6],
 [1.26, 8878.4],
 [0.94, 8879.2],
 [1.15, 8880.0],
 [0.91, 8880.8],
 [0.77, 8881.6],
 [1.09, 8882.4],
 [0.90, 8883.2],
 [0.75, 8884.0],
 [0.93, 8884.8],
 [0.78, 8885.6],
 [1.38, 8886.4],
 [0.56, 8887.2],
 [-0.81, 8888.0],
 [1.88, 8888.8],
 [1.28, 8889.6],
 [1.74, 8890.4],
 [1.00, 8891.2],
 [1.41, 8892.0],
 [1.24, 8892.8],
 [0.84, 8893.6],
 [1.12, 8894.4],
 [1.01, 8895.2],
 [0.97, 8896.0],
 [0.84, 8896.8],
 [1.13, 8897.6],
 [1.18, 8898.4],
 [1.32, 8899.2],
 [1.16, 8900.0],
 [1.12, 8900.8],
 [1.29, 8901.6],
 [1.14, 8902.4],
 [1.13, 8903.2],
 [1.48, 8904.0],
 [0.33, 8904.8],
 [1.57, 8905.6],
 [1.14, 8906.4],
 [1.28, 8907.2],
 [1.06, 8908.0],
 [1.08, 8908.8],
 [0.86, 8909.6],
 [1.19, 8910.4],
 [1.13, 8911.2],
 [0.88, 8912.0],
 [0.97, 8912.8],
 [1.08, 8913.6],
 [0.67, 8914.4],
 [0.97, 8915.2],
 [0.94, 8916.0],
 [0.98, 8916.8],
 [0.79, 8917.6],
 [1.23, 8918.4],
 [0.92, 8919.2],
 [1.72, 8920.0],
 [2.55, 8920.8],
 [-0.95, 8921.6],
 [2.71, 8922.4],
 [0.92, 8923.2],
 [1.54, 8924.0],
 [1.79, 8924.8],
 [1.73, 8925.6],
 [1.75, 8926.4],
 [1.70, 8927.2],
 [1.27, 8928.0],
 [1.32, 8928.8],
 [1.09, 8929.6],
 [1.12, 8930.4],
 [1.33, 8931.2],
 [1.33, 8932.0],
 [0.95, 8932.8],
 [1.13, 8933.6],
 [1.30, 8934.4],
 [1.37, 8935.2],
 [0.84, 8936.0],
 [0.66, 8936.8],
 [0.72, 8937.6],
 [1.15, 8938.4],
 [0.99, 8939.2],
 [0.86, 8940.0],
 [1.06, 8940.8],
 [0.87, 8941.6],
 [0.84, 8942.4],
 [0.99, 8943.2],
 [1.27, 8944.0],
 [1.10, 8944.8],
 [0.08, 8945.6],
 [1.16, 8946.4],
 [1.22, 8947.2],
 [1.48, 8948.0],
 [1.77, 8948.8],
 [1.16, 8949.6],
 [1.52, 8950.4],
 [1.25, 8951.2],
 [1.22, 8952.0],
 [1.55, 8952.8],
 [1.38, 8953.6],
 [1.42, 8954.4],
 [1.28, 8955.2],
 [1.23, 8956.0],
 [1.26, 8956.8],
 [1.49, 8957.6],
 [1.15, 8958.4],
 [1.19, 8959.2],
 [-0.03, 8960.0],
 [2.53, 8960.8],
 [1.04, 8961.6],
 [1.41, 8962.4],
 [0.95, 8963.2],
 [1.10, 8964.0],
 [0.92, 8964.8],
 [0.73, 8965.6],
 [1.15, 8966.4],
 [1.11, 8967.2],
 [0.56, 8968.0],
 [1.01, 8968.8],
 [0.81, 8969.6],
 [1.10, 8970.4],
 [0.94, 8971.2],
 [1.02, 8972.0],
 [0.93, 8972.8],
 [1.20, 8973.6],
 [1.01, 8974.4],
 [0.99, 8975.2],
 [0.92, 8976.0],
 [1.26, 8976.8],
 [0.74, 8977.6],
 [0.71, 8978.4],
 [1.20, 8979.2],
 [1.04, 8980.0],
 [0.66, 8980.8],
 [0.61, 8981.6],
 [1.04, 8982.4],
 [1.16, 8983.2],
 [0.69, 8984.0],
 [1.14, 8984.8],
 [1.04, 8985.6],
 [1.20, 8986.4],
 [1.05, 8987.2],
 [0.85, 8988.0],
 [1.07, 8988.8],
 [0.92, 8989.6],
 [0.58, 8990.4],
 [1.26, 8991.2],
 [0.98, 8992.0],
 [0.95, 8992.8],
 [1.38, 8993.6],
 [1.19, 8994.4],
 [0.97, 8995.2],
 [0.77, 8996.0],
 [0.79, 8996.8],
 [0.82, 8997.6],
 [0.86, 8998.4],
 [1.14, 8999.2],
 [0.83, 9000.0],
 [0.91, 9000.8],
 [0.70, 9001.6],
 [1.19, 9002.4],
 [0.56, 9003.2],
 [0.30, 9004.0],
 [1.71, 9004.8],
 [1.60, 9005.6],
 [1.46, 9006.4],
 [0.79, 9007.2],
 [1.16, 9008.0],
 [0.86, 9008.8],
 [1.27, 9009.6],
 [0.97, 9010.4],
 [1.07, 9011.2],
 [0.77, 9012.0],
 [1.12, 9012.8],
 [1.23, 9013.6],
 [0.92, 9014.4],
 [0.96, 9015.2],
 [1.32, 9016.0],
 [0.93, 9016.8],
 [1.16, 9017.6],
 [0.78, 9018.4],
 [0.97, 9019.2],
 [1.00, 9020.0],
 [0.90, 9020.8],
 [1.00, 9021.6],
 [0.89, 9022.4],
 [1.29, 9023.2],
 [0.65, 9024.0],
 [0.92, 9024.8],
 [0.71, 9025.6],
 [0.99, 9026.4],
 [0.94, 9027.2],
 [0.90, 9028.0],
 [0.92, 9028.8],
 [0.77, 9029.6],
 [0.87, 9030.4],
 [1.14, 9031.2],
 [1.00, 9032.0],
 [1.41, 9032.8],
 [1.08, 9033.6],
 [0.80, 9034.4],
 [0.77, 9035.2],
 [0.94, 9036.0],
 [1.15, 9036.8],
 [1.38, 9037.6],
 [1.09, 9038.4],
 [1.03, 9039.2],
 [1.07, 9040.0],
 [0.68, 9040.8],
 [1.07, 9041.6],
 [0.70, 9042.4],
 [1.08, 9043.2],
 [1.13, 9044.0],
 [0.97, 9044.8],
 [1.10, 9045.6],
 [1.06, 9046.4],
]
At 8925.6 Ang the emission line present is H-alpha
